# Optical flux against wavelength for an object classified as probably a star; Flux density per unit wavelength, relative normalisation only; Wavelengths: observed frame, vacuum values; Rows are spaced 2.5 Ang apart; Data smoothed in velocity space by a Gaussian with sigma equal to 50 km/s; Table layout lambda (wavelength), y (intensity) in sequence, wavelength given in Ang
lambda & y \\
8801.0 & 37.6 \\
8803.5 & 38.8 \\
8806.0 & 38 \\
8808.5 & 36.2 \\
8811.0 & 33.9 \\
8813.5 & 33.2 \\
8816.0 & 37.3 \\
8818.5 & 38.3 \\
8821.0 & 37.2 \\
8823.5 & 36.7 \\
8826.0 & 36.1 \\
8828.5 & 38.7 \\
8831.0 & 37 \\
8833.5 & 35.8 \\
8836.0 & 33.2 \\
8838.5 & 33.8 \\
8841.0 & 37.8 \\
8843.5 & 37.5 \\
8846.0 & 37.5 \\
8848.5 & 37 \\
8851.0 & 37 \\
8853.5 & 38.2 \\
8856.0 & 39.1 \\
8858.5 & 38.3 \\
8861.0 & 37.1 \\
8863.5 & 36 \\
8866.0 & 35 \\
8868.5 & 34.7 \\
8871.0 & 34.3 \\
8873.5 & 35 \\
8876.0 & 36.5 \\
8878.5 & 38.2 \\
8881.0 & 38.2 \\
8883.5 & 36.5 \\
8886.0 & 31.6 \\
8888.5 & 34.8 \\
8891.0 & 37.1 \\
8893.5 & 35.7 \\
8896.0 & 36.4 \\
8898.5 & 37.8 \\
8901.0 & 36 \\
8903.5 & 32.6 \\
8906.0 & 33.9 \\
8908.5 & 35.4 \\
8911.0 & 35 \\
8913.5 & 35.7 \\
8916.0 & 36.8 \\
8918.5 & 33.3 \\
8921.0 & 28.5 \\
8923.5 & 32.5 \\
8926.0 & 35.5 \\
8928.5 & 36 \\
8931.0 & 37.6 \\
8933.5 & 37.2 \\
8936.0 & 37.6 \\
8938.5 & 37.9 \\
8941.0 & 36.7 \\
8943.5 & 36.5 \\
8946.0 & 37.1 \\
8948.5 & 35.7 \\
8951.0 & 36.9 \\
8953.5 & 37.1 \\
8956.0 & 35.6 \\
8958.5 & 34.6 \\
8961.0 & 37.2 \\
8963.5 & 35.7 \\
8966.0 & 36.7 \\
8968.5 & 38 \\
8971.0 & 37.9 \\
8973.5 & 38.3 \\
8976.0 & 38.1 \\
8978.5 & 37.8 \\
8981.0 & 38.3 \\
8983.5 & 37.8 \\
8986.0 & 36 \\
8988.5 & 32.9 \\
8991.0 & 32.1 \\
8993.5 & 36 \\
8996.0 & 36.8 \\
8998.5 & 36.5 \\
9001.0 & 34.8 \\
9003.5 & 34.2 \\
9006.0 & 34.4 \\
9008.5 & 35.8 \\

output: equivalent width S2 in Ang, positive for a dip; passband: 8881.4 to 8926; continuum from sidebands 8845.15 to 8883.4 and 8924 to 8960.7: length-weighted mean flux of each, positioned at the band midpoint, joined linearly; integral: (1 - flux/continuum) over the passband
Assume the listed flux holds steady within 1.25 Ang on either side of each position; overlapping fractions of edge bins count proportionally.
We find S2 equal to 2.3 Ang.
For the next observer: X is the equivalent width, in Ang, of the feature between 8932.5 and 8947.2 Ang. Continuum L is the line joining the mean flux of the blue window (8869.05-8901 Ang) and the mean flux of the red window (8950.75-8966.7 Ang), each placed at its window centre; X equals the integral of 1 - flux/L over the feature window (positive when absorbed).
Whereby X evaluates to -0.42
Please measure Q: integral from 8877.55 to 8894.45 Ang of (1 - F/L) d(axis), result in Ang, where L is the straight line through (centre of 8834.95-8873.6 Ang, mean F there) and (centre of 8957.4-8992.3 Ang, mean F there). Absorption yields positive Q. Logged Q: 0.2 Ang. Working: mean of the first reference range 36.4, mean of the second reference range 36.5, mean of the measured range 36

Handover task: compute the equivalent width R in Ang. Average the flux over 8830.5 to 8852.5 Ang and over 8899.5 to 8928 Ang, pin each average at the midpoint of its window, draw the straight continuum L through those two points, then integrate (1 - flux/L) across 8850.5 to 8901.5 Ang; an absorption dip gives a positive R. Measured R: -1.54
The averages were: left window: 36.3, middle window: 36.4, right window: 34.2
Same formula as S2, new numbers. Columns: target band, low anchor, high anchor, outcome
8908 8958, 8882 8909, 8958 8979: 0.8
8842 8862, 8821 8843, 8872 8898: -0.9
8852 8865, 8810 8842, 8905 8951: -0.6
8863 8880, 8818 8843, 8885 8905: 0.0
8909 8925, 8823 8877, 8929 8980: 1.3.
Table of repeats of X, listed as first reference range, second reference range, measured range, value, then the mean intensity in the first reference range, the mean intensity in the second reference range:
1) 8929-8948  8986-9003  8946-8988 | -1.1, 37.1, 34.9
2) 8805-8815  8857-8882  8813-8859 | -1.4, 35.3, 36.3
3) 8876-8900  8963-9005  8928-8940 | -0.3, 36.3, 36.3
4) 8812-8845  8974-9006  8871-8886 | 0.0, 36.3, 35.9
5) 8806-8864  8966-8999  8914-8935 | 1.1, 36.7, 36.7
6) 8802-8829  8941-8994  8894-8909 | 0.5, 36.7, 36.5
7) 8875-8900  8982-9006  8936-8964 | -0.7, 36.3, 35.2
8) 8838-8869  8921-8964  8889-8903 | 0.1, 37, 36.1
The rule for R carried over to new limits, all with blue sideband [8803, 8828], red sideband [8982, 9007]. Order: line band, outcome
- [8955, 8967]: -0.2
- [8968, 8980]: -0.9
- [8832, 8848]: 0.2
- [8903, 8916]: 0.4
